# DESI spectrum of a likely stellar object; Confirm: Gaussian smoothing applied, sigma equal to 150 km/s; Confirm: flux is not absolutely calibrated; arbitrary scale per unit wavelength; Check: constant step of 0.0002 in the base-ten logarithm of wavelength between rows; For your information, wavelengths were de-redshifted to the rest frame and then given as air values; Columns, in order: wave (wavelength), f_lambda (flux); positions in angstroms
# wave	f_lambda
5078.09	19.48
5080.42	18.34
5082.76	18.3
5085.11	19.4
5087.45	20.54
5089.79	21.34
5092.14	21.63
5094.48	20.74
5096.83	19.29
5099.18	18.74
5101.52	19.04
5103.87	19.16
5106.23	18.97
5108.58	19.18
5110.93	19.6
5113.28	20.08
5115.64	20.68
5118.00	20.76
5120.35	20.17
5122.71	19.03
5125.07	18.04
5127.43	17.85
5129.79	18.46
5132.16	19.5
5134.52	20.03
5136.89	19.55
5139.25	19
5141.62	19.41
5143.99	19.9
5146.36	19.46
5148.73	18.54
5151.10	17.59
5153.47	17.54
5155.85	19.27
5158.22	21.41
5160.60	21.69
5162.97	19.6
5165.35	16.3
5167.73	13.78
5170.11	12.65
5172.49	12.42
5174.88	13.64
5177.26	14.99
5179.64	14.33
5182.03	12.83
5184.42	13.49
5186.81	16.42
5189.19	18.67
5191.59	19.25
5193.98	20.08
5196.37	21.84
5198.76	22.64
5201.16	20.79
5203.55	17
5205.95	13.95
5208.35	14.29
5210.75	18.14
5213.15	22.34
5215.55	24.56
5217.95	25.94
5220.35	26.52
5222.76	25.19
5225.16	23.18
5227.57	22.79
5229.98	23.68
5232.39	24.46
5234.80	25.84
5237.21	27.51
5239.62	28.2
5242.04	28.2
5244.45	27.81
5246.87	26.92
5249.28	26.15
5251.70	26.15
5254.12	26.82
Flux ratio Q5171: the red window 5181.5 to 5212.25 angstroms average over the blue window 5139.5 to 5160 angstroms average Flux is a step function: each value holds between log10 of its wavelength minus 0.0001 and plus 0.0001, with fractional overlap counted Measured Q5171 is 0.93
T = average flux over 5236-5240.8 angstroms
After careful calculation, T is 27.9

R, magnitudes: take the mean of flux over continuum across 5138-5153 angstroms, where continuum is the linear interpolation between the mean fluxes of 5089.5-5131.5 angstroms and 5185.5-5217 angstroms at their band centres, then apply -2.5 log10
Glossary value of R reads 0.029 mag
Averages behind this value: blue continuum 19.6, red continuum 19.3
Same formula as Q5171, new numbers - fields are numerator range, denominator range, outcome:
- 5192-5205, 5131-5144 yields 1.04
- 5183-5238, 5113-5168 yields 1.11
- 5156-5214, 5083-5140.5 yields 0.88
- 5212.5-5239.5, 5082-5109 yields 1.26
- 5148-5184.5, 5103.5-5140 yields 0.84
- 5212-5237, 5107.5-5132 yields 1.27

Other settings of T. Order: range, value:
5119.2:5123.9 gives 19.6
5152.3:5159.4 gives 19.4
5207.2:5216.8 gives 19.9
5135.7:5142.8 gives 19.3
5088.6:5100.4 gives 20.4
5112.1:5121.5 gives 20.4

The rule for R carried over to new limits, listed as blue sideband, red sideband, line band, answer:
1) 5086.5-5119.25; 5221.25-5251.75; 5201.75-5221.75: 0.21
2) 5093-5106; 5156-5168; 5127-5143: 0.00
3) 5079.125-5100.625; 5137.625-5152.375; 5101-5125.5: -0.01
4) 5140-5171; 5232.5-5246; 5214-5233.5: 0.05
